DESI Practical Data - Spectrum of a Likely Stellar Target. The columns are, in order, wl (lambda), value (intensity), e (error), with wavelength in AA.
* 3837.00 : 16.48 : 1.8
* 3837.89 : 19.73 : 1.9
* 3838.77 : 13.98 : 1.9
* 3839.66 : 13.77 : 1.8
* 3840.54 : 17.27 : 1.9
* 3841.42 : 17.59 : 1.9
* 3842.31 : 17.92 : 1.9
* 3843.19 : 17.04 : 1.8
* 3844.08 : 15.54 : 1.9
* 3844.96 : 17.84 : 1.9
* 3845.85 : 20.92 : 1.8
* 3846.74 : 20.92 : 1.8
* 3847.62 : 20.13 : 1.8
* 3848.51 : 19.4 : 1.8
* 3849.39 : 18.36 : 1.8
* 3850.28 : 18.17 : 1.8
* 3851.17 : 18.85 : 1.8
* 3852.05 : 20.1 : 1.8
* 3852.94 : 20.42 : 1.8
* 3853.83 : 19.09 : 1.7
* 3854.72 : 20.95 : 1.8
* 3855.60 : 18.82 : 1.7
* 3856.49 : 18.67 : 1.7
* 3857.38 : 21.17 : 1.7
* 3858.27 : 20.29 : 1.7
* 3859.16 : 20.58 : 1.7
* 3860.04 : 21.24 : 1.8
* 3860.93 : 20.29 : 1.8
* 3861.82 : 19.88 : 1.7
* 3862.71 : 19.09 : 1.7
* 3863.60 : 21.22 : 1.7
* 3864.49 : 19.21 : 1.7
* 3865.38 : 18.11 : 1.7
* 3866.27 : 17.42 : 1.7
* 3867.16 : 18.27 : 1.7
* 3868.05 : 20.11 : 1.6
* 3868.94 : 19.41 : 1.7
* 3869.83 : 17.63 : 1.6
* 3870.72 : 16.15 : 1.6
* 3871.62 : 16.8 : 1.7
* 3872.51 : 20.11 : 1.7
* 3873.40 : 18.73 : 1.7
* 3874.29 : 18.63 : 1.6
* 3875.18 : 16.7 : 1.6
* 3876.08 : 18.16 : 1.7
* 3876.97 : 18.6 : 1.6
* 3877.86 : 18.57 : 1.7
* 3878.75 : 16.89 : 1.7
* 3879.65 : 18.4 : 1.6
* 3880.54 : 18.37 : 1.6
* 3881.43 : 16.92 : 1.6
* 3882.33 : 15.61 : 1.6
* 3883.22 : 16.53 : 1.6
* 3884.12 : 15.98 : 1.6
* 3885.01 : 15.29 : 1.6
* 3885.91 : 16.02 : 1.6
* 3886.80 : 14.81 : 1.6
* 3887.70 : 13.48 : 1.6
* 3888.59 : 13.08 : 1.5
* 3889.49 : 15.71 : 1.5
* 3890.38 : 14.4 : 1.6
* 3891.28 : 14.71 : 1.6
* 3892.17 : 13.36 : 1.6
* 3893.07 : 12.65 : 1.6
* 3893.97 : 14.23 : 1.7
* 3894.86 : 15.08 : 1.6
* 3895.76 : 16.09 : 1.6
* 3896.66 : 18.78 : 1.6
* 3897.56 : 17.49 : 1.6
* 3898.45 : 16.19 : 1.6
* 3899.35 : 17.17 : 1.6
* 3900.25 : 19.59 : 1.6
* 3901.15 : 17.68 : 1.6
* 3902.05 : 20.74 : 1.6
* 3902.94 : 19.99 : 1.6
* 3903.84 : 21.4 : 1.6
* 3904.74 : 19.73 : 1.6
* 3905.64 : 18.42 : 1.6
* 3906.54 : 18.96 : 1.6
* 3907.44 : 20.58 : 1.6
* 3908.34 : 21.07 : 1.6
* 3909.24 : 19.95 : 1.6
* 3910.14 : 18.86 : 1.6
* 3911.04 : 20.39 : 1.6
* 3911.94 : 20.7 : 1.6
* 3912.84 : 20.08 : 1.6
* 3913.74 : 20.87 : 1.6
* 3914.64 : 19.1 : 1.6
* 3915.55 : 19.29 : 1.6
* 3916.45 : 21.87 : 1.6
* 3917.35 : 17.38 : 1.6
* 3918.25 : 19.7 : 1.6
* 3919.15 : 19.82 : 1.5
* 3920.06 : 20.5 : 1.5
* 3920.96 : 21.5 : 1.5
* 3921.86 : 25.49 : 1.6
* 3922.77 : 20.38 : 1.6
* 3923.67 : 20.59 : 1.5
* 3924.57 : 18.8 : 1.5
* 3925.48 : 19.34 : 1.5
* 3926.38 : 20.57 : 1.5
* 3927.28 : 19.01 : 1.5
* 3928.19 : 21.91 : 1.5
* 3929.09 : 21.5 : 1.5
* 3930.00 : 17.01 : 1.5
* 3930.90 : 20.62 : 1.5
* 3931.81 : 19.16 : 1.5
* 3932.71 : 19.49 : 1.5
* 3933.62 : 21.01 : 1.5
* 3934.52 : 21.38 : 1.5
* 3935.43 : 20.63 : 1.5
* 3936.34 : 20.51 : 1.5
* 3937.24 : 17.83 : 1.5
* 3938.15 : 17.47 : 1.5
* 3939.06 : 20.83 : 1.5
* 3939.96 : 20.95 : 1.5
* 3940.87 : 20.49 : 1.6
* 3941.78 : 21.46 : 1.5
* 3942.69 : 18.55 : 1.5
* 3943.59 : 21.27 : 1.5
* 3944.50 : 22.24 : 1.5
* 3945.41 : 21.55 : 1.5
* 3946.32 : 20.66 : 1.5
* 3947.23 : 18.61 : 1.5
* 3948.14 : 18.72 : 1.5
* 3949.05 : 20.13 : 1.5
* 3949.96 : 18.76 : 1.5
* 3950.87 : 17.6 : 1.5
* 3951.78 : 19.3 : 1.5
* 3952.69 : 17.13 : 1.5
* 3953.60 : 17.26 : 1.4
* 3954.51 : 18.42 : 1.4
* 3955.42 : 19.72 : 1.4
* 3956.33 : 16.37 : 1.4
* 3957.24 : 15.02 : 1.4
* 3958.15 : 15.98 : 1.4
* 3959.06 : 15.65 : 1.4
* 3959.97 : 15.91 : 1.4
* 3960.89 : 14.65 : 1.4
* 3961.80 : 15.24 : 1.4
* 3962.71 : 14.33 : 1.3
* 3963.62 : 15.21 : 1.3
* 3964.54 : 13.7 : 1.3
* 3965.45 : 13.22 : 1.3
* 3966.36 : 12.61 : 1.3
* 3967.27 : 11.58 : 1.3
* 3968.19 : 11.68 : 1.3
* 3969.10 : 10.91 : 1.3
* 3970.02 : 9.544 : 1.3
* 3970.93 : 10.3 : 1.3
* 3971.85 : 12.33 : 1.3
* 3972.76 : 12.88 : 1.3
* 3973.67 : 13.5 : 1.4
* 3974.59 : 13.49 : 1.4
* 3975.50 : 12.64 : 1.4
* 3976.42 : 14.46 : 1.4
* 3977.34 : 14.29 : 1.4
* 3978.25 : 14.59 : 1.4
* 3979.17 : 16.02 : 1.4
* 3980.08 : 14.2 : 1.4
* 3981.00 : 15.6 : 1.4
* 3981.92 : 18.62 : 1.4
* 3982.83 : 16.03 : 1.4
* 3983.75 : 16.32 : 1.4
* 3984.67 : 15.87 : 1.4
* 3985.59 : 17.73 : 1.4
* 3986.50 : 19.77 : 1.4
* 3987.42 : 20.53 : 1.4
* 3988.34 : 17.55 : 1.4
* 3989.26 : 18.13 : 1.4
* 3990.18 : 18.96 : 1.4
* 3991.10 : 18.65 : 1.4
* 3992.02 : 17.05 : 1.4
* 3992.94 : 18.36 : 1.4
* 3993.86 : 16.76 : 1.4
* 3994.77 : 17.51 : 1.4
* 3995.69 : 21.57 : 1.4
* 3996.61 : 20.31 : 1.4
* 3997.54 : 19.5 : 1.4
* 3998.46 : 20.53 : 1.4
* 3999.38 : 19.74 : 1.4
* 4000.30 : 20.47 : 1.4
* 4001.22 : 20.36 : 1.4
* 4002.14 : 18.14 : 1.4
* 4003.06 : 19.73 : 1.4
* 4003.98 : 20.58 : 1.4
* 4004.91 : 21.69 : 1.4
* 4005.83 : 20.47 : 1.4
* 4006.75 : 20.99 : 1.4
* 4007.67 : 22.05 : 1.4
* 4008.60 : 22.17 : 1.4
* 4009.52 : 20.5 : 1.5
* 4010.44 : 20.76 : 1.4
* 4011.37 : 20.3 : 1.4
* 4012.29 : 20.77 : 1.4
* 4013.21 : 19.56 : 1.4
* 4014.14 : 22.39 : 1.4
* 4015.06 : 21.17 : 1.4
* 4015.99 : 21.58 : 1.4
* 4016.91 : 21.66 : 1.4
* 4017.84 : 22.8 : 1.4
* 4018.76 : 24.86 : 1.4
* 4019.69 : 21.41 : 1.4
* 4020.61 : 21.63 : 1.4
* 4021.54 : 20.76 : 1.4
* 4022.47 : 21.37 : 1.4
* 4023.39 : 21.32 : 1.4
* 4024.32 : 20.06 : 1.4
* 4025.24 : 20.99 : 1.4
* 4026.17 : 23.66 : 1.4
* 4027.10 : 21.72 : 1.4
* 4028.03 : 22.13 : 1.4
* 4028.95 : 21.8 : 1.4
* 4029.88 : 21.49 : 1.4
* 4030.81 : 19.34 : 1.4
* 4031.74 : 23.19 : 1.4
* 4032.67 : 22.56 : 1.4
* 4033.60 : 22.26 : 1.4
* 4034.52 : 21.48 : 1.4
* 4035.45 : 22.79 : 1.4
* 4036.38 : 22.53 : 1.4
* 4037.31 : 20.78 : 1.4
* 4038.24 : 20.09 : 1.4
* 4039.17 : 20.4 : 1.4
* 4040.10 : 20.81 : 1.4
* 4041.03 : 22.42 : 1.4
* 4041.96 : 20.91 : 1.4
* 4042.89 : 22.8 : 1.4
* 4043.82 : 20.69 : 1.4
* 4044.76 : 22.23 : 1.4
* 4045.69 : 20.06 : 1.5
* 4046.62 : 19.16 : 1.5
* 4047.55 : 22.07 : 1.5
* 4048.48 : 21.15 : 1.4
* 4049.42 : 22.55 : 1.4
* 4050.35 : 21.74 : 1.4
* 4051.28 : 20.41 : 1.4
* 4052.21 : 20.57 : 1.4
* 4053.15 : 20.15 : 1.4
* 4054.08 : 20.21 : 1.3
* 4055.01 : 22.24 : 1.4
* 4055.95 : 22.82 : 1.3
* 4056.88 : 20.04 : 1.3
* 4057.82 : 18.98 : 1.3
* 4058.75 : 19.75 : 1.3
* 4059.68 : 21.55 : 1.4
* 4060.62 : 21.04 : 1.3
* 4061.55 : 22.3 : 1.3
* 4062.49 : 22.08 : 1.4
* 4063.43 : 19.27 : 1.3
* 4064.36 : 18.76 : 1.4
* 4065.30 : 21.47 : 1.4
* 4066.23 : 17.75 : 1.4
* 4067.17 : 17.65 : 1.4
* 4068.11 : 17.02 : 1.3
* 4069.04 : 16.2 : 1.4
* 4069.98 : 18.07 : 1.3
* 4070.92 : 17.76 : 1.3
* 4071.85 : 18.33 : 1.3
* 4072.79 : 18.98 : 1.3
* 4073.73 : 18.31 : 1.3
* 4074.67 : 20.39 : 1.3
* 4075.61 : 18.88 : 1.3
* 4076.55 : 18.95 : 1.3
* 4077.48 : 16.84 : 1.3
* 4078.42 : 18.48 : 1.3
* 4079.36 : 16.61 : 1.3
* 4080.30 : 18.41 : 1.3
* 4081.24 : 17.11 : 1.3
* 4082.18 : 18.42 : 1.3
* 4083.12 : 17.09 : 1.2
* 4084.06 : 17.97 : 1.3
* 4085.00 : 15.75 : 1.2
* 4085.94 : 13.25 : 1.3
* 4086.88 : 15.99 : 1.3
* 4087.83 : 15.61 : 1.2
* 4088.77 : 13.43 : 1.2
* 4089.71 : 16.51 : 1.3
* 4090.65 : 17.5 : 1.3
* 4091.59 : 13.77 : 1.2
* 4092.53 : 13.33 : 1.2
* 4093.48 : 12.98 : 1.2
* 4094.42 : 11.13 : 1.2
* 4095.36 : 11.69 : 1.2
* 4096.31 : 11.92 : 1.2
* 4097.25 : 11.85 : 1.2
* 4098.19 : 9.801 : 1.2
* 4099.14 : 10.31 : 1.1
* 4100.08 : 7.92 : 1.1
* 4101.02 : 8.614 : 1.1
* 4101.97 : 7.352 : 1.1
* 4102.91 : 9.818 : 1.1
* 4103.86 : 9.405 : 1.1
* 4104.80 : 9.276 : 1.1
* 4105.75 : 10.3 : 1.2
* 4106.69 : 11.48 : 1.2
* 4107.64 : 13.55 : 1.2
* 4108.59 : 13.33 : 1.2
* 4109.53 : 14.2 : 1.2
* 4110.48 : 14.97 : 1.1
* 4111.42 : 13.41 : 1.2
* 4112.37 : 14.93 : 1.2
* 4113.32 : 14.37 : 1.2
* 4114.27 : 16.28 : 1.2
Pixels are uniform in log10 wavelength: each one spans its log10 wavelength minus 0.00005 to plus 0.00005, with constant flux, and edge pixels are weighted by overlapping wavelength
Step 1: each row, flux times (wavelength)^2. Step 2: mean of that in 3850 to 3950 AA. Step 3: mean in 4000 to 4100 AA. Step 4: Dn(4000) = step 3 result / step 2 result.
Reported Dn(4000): 1.10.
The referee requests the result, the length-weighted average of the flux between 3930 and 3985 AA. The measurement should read 16.7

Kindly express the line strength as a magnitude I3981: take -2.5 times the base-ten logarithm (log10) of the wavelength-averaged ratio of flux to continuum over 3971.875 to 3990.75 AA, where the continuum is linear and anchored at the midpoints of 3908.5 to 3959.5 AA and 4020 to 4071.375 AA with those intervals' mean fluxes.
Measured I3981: 0.251 mag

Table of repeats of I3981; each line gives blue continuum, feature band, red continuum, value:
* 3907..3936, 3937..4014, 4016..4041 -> 0.19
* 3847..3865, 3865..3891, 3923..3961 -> 0.15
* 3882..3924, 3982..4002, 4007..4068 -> 0.08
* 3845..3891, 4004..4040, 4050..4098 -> -0.20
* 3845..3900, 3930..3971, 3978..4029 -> 0.09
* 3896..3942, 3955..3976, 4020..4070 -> 0.42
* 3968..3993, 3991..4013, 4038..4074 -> -0.19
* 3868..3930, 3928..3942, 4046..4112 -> -0.12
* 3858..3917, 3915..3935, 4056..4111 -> -0.15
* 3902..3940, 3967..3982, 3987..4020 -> 0.46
